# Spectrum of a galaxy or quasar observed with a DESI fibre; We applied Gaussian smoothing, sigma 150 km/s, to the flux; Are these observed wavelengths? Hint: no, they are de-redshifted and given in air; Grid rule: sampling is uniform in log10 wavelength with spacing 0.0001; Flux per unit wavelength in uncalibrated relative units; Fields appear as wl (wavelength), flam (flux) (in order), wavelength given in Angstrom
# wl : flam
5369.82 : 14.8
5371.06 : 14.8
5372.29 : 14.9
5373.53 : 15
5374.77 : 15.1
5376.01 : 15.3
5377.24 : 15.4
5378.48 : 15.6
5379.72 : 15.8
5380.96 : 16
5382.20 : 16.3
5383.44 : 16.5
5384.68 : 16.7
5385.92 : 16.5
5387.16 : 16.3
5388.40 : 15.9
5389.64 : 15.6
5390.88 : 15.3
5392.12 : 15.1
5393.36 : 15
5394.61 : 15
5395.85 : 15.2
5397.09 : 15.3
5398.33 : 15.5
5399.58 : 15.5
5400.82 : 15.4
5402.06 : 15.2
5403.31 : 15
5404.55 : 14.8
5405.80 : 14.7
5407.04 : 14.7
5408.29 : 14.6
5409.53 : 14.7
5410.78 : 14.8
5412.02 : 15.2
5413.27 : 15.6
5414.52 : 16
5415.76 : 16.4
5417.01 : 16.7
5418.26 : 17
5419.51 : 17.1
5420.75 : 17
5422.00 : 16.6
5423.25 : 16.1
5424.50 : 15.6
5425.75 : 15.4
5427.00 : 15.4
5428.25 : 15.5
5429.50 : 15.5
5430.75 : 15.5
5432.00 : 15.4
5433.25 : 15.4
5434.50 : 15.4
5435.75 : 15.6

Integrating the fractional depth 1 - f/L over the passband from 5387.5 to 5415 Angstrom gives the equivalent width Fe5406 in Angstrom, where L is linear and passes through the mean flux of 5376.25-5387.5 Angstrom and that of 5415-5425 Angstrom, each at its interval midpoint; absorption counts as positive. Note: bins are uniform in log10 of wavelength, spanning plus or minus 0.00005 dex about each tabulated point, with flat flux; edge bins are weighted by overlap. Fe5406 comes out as 1.9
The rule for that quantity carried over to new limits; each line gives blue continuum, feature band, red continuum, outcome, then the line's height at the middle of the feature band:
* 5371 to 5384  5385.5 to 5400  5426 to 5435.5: 0.0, 15.5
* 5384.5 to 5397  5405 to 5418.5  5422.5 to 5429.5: 0.1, 15.6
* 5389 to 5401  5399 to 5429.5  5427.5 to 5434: -0.5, 15.4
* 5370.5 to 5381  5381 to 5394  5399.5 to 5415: -0.6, 15.2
